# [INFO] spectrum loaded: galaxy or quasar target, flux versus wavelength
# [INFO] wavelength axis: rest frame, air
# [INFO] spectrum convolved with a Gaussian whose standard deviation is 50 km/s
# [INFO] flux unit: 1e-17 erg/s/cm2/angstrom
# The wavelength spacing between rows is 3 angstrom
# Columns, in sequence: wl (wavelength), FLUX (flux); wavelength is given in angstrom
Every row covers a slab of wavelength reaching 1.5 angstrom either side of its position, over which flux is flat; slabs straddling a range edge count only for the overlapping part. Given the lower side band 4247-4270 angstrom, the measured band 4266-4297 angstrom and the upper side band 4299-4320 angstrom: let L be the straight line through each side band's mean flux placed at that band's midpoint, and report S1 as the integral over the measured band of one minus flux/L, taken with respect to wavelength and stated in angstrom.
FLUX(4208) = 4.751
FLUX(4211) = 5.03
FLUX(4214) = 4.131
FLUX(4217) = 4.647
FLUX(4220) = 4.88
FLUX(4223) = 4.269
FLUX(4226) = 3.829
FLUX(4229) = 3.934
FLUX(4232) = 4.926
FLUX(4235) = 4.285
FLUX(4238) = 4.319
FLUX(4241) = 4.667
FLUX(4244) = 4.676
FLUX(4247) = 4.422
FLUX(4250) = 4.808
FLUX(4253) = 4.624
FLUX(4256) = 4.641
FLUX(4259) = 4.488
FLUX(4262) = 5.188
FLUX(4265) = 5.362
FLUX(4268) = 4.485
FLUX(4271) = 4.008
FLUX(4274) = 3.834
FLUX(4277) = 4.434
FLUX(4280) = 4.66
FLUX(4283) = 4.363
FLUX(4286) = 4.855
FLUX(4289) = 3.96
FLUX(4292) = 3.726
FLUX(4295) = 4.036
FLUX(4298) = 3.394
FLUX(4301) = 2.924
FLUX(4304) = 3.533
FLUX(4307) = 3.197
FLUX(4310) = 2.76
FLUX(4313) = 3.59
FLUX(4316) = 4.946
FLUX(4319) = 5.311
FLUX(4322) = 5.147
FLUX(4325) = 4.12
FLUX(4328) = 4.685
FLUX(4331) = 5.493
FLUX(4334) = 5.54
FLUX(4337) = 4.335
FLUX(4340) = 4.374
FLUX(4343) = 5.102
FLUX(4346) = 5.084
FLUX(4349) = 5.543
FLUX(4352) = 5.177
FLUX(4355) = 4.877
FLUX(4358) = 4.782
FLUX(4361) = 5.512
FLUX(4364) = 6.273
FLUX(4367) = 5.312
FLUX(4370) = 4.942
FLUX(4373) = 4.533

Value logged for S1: 0.3 angstrom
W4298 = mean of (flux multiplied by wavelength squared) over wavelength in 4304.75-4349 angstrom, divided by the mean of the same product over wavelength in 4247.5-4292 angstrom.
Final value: 1.04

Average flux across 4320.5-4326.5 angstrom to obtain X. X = 4.63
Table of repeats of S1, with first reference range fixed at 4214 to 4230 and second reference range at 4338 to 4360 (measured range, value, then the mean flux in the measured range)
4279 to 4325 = 6.9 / 4.02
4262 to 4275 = 0.1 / 4.53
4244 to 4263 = -0.9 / 4.68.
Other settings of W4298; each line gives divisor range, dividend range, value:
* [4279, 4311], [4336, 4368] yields 1.40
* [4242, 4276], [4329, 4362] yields 1.15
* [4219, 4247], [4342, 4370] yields 1.27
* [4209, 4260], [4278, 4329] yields 0.93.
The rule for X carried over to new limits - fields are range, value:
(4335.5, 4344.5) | 4.6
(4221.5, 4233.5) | 4.24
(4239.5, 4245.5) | 4.67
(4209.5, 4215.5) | 4.58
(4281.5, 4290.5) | 4.39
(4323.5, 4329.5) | 4.4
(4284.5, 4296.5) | 4.14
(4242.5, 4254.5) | 4.63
